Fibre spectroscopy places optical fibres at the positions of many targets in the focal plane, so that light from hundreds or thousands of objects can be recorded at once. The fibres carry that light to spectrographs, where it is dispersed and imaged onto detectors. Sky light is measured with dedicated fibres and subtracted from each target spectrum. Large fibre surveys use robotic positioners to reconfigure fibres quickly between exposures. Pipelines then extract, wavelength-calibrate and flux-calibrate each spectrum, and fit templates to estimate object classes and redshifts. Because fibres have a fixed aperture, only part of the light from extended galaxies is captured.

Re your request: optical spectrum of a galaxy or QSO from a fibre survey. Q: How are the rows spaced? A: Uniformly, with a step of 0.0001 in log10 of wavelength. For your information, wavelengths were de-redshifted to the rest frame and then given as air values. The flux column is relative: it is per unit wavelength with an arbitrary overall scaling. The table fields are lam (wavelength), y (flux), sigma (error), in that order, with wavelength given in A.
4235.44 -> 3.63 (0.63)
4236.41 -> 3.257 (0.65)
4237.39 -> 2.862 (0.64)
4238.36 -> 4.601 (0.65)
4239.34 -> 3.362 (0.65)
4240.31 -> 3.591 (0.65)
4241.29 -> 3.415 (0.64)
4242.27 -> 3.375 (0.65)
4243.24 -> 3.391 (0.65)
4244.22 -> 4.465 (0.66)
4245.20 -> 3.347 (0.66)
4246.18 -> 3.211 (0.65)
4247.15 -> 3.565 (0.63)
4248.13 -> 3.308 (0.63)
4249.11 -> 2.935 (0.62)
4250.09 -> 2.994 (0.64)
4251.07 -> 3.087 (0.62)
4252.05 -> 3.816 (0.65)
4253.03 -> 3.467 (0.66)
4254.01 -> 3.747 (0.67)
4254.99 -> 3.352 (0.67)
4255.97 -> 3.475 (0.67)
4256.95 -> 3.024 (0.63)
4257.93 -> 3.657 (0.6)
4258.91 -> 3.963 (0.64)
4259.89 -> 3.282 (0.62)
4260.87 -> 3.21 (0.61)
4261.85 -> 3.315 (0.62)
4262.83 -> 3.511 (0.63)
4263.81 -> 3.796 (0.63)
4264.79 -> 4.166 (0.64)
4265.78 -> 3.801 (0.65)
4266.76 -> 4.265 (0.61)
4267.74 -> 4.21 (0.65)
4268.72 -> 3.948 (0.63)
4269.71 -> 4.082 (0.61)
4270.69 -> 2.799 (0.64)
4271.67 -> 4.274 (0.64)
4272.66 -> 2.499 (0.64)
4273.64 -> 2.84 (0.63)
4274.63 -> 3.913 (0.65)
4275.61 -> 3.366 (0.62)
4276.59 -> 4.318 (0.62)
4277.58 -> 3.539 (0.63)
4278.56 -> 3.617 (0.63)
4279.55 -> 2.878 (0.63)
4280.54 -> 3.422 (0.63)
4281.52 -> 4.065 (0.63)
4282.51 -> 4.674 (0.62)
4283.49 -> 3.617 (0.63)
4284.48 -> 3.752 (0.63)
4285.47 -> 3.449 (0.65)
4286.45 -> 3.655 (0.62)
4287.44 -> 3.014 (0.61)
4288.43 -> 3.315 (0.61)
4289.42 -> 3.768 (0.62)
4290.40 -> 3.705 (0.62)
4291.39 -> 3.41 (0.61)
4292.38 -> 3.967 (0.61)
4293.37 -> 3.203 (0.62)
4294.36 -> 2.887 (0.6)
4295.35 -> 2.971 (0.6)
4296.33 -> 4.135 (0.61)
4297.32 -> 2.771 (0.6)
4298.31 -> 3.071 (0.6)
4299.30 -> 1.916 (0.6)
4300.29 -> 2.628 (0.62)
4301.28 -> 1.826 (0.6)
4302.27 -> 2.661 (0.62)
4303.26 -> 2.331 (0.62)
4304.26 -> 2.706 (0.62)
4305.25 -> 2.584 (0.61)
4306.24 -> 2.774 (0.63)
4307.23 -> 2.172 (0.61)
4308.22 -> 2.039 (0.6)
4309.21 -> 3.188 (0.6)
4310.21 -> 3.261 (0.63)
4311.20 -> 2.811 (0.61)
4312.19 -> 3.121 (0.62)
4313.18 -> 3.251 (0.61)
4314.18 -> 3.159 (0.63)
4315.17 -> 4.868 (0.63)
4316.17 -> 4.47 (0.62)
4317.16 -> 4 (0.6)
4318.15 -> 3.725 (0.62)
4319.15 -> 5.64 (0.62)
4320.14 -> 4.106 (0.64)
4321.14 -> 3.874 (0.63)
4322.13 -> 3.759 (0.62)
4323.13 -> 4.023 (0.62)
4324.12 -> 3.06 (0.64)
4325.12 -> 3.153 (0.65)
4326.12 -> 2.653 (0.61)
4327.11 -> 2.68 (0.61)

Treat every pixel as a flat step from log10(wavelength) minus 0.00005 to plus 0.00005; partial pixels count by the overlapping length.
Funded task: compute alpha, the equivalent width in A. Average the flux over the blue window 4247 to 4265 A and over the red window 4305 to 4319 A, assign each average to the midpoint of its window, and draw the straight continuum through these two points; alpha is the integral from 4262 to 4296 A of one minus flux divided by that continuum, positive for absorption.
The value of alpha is -2.2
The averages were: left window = 3.44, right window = 3.32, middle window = 3.61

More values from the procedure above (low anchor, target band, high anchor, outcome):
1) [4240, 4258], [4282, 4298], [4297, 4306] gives -4.8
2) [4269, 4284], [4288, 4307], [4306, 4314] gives 1.0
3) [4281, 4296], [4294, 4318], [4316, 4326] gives 4.9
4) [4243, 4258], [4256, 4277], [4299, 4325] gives -1.6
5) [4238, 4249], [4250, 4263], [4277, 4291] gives 0.5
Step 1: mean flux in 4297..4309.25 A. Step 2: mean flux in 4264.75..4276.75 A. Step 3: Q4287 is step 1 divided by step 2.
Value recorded 0.67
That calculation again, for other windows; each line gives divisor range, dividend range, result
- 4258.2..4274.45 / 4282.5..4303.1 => 0.88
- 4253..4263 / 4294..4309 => 0.76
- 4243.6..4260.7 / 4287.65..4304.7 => 0.88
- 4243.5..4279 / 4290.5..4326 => 0.91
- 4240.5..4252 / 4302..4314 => 0.81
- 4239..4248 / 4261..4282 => 1.03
